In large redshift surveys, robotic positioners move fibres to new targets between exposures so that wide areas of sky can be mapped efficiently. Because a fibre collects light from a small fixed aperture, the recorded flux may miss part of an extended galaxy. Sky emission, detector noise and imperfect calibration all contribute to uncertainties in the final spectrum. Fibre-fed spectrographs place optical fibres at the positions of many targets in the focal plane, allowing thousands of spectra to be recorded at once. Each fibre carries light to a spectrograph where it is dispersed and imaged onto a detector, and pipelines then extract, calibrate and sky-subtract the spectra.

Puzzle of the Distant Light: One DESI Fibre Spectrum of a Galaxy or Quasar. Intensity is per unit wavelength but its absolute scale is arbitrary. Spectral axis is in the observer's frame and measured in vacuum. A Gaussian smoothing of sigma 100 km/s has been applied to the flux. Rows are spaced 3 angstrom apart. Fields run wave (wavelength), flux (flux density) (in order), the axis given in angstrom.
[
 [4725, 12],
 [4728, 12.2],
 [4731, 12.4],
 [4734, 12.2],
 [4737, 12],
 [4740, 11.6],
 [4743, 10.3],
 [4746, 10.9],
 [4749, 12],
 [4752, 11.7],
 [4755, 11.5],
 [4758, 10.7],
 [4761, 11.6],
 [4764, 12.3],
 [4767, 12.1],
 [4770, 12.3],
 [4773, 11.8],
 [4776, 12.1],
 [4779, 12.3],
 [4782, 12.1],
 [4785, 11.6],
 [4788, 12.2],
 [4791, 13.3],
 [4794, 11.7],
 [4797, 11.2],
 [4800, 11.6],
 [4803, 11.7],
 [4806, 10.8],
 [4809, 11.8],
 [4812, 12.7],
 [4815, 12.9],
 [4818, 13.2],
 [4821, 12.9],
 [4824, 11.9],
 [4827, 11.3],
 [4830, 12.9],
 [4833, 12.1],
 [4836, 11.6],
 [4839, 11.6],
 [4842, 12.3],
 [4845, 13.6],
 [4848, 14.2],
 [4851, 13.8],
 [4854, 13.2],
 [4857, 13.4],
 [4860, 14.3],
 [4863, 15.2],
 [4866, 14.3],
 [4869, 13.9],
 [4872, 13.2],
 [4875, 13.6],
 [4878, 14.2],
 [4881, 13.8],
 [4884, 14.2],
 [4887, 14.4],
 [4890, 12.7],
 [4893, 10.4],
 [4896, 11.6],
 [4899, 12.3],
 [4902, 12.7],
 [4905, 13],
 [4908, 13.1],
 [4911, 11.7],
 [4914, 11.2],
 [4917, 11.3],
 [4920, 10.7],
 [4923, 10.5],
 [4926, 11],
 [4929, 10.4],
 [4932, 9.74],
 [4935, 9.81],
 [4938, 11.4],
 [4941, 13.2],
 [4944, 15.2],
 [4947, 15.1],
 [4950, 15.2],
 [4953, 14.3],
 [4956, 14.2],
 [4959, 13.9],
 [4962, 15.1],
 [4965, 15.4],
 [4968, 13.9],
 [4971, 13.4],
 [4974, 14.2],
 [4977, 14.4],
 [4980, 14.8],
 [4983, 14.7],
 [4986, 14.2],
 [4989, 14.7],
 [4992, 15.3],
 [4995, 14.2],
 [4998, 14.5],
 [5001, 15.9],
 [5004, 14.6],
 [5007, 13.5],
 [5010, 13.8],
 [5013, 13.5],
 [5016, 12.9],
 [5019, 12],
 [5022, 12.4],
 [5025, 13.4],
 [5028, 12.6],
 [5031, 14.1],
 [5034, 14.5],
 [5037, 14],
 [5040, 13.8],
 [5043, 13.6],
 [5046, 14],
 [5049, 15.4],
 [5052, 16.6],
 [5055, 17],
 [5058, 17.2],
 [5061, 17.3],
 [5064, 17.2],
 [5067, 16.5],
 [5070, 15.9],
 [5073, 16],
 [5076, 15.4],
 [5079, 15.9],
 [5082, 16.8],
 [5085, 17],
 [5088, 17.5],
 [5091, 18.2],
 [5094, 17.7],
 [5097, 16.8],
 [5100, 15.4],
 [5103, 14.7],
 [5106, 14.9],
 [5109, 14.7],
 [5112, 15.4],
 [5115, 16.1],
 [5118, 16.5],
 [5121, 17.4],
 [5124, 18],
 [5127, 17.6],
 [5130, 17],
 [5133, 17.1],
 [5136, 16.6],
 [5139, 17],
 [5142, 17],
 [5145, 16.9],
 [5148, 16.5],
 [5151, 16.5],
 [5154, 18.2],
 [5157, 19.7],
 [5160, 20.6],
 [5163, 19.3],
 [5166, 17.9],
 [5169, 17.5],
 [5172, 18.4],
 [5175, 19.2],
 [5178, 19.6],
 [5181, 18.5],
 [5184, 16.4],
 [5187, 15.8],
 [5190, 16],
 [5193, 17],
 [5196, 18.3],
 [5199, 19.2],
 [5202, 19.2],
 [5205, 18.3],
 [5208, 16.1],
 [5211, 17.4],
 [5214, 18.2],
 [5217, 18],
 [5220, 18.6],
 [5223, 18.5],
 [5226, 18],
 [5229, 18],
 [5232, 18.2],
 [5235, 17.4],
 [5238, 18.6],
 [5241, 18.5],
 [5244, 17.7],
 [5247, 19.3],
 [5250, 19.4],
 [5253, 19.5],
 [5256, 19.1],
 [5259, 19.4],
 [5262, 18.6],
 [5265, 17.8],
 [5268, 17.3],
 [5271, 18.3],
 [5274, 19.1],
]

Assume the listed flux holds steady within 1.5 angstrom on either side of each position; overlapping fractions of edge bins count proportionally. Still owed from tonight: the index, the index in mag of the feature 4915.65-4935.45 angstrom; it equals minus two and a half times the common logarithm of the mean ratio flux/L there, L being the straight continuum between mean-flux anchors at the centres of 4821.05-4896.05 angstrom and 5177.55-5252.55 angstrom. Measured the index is 0.31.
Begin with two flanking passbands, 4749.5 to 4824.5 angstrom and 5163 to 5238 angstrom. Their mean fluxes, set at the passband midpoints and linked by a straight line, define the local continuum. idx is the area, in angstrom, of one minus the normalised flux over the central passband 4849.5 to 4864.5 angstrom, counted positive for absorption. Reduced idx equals -1.1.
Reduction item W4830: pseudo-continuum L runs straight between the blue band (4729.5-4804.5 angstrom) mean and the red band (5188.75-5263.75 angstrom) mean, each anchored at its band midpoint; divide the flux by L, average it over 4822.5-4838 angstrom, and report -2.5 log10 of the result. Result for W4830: 0.07 mag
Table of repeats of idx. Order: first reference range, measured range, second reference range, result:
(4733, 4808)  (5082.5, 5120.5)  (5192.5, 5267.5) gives 0.5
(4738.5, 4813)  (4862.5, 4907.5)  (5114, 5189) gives 0.7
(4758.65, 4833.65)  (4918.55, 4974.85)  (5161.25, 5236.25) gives 5.3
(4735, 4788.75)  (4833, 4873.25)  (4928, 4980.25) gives -2.5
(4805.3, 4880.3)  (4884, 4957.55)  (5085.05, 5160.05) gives 9.2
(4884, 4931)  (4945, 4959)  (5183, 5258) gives -2.1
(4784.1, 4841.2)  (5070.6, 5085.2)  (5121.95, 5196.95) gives 0.2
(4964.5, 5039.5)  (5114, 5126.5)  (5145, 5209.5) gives -0.3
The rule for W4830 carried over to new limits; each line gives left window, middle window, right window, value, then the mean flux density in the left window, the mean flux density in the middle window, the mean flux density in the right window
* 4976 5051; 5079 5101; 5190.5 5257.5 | -0.10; 14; 17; 18.3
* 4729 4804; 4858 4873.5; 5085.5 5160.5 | -0.07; 11.8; 14.2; 16.9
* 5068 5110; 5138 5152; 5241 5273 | 0.02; 16.2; 16.8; 18.6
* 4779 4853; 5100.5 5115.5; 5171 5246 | 0.10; 12.3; 15.1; 18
